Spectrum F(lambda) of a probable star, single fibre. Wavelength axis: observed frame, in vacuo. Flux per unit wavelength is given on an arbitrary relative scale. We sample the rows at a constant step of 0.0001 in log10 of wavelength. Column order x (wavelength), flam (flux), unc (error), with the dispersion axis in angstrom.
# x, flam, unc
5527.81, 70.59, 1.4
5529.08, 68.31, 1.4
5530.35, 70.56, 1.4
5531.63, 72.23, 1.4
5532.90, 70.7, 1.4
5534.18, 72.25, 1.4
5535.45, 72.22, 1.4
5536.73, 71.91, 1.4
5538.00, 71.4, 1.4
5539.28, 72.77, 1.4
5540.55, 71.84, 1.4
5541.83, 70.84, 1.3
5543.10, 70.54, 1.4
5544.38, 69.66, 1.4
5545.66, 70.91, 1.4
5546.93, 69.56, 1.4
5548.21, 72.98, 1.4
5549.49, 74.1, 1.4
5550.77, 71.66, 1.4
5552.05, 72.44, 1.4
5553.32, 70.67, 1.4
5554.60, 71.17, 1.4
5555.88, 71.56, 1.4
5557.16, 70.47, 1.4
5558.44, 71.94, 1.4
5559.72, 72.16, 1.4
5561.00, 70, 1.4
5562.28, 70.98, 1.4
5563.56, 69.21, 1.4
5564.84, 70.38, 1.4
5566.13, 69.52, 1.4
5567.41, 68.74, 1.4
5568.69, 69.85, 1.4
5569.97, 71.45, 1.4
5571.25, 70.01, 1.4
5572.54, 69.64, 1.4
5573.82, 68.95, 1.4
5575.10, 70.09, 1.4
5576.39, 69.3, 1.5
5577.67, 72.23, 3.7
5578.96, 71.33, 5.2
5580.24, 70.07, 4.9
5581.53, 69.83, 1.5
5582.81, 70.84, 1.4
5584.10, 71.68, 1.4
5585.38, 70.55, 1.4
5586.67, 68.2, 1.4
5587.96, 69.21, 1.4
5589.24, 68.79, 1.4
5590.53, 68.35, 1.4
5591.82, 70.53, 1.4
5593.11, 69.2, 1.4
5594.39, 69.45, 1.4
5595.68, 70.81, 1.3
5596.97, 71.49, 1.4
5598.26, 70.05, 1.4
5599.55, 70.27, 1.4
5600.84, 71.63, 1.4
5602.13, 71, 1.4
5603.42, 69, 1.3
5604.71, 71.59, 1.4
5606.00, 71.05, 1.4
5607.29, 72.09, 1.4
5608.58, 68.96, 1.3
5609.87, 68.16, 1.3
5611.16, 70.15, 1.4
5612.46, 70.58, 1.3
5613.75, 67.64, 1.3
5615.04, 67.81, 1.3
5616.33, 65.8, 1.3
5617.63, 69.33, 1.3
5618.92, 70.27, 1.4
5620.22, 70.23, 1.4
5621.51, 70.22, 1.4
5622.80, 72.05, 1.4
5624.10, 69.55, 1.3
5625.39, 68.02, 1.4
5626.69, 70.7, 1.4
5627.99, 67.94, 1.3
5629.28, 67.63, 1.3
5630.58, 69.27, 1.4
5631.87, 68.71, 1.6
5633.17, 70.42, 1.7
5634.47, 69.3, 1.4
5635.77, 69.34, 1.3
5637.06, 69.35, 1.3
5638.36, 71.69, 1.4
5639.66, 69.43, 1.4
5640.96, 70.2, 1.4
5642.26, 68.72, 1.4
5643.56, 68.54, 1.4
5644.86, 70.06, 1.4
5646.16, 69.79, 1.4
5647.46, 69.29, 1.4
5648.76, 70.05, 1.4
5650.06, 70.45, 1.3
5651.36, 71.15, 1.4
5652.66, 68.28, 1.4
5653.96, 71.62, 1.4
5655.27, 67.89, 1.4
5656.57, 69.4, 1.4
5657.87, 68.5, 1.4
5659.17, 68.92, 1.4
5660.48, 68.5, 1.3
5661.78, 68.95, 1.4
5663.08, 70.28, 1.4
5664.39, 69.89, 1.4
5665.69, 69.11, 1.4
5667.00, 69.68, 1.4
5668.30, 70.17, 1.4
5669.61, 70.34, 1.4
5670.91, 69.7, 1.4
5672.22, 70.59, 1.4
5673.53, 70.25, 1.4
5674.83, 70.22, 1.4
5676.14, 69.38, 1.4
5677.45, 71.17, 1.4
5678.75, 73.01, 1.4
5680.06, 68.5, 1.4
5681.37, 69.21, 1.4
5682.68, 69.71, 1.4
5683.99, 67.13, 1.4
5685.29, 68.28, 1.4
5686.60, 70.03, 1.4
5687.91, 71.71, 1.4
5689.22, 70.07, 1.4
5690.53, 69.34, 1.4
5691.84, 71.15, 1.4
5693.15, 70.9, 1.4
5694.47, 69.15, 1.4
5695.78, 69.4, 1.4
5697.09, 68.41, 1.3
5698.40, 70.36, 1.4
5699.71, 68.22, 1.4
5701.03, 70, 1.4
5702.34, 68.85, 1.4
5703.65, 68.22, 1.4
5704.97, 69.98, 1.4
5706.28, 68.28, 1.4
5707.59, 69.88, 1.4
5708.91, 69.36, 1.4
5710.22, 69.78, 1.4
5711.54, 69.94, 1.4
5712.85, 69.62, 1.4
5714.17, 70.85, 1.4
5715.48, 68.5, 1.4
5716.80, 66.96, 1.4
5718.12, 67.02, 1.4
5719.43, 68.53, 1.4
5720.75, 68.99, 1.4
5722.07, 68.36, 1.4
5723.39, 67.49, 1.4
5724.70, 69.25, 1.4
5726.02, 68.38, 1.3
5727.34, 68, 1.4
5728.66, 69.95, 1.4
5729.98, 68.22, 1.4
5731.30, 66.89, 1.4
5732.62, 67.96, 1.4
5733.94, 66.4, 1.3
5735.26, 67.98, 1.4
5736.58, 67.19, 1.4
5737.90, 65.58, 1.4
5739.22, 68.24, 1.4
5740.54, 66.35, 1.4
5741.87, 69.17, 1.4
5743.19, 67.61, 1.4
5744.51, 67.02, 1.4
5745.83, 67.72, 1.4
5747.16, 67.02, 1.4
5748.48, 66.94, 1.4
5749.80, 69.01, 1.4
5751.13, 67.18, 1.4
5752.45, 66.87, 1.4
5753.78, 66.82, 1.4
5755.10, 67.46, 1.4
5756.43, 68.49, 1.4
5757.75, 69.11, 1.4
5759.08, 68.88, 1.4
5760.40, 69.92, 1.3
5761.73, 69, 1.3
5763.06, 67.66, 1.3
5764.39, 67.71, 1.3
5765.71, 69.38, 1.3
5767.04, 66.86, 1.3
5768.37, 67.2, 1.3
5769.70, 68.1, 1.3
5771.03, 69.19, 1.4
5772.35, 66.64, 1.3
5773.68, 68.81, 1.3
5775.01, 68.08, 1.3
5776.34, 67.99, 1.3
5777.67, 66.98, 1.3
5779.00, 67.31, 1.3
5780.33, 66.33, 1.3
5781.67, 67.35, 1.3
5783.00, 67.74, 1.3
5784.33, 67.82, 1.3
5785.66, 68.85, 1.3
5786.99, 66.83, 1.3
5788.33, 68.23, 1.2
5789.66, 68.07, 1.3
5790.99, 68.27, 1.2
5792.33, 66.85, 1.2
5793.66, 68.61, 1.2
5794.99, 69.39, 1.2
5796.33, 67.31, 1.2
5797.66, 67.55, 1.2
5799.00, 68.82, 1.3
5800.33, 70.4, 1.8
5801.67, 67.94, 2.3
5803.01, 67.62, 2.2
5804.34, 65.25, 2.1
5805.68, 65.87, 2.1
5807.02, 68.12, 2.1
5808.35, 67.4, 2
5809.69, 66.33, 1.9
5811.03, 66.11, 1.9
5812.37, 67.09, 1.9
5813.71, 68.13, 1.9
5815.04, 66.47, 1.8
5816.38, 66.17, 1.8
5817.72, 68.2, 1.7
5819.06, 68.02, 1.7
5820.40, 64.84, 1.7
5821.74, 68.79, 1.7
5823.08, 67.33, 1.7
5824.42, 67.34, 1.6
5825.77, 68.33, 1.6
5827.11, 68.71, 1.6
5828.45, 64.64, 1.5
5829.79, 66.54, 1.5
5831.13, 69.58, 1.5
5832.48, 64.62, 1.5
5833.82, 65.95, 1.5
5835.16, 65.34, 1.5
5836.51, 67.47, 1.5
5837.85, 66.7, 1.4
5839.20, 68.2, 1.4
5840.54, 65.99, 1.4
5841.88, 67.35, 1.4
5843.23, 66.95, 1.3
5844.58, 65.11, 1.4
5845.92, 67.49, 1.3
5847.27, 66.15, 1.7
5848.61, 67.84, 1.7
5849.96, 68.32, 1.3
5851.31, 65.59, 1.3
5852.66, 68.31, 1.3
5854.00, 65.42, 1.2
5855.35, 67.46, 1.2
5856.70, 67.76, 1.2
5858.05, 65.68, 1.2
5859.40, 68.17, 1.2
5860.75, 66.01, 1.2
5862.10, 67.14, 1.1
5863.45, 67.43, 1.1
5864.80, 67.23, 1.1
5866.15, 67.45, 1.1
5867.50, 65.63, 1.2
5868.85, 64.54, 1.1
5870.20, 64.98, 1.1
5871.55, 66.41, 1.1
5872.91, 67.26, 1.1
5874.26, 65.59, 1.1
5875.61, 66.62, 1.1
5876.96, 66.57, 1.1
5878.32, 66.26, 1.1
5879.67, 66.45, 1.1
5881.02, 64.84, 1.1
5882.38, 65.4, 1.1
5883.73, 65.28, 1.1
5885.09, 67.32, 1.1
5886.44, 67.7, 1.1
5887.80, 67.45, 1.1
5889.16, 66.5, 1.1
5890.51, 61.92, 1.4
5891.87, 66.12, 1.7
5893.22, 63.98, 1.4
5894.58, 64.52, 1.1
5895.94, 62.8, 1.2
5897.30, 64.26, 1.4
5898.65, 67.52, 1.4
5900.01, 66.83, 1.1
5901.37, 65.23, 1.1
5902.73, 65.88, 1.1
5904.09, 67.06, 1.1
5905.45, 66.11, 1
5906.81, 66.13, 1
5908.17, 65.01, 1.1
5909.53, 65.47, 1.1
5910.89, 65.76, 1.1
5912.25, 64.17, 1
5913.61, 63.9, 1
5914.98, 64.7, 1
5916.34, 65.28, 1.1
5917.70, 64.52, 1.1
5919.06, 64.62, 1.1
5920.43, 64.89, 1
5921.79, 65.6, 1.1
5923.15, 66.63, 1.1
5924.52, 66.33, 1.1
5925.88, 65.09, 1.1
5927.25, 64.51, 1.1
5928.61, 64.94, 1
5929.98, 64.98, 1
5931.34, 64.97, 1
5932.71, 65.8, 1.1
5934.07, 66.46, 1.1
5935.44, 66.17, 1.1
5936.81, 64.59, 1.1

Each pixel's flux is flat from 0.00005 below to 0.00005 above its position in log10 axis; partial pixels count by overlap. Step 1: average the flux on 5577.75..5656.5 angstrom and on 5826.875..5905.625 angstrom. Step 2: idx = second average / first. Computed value 0.95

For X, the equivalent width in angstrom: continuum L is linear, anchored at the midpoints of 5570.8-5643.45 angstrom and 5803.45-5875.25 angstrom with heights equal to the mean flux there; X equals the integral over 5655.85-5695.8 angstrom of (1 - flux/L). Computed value -0.5 angstrom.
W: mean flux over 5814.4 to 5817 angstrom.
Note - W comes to 66.3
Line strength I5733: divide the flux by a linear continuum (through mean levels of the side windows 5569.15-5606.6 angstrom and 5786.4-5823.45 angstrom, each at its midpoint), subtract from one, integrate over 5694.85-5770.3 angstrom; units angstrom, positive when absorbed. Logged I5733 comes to 0.13 angstrom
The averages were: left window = 70.2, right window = 67.5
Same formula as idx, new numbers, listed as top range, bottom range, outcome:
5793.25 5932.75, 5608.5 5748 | 0.96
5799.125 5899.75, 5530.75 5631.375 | 0.95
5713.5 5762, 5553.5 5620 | 0.97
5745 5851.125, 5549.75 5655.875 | 0.96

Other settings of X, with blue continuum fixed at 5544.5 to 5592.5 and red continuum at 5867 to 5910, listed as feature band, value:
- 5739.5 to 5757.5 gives 0.07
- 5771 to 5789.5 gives -0.09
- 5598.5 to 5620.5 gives 0.05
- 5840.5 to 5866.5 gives -0.27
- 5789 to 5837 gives -0.32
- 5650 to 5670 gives -0.11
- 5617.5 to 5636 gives 0.03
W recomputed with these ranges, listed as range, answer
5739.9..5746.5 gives 67.5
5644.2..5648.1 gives 69.7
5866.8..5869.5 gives 65.2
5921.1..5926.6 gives 65.9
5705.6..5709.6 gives 69.3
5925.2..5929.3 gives 64.8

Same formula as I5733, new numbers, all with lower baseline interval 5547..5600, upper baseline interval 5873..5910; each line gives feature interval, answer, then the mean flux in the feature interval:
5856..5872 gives -0.09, 66.5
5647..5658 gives -0.06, 69.7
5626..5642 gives 0.02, 69.5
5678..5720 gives -0.47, 69.4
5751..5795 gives -0.26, 67.9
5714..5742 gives 0.10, 67.9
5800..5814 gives -0.04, 67.2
